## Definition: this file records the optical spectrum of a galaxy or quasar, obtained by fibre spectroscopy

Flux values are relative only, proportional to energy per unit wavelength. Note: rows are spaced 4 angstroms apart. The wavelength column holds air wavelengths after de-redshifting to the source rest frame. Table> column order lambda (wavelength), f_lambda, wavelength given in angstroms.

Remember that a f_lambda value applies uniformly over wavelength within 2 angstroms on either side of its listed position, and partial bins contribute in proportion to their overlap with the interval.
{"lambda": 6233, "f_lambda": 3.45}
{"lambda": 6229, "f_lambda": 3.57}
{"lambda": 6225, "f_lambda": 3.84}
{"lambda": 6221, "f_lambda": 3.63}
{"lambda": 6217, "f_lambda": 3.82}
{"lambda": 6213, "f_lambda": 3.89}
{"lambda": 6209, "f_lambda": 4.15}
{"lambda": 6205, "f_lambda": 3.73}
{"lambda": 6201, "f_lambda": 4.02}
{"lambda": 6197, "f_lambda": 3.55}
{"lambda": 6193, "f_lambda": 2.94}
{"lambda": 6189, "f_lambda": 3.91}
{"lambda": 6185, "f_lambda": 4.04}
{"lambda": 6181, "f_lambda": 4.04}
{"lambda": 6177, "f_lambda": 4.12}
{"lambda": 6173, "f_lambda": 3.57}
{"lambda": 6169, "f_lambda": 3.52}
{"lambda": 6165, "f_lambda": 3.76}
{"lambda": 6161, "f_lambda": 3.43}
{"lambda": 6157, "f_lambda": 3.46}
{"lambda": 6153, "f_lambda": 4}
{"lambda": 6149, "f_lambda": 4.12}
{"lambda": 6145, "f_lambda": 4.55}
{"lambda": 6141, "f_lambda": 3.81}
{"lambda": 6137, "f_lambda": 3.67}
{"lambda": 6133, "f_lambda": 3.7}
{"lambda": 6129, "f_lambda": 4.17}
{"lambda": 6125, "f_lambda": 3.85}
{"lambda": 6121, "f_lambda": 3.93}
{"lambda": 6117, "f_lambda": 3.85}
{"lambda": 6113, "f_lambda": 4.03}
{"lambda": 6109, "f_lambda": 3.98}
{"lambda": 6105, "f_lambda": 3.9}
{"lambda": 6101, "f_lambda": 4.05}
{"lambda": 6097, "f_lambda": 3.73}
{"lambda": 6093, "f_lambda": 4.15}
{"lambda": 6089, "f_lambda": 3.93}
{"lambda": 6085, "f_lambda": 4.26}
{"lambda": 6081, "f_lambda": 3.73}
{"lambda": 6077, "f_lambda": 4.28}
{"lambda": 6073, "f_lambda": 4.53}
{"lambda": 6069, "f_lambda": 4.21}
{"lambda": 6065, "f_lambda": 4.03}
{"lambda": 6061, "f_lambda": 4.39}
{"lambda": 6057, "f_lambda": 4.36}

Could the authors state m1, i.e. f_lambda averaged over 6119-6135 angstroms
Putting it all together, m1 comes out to 3.91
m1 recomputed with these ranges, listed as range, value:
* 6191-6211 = 3.68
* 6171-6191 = 3.94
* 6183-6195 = 3.63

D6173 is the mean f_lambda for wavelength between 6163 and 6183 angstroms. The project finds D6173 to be 3.8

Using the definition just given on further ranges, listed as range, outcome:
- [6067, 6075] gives 4.37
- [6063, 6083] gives 4.16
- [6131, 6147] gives 3.93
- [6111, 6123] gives 3.94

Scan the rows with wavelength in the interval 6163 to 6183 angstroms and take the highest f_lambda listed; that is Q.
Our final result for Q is 4.12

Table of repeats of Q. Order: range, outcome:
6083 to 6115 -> 4.26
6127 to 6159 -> 4.55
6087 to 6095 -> 4.15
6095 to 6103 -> 4.05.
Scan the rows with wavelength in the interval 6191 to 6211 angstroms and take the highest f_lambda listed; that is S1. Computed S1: 4.15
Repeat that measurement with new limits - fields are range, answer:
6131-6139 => 3.7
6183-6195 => 4.04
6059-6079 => 4.53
